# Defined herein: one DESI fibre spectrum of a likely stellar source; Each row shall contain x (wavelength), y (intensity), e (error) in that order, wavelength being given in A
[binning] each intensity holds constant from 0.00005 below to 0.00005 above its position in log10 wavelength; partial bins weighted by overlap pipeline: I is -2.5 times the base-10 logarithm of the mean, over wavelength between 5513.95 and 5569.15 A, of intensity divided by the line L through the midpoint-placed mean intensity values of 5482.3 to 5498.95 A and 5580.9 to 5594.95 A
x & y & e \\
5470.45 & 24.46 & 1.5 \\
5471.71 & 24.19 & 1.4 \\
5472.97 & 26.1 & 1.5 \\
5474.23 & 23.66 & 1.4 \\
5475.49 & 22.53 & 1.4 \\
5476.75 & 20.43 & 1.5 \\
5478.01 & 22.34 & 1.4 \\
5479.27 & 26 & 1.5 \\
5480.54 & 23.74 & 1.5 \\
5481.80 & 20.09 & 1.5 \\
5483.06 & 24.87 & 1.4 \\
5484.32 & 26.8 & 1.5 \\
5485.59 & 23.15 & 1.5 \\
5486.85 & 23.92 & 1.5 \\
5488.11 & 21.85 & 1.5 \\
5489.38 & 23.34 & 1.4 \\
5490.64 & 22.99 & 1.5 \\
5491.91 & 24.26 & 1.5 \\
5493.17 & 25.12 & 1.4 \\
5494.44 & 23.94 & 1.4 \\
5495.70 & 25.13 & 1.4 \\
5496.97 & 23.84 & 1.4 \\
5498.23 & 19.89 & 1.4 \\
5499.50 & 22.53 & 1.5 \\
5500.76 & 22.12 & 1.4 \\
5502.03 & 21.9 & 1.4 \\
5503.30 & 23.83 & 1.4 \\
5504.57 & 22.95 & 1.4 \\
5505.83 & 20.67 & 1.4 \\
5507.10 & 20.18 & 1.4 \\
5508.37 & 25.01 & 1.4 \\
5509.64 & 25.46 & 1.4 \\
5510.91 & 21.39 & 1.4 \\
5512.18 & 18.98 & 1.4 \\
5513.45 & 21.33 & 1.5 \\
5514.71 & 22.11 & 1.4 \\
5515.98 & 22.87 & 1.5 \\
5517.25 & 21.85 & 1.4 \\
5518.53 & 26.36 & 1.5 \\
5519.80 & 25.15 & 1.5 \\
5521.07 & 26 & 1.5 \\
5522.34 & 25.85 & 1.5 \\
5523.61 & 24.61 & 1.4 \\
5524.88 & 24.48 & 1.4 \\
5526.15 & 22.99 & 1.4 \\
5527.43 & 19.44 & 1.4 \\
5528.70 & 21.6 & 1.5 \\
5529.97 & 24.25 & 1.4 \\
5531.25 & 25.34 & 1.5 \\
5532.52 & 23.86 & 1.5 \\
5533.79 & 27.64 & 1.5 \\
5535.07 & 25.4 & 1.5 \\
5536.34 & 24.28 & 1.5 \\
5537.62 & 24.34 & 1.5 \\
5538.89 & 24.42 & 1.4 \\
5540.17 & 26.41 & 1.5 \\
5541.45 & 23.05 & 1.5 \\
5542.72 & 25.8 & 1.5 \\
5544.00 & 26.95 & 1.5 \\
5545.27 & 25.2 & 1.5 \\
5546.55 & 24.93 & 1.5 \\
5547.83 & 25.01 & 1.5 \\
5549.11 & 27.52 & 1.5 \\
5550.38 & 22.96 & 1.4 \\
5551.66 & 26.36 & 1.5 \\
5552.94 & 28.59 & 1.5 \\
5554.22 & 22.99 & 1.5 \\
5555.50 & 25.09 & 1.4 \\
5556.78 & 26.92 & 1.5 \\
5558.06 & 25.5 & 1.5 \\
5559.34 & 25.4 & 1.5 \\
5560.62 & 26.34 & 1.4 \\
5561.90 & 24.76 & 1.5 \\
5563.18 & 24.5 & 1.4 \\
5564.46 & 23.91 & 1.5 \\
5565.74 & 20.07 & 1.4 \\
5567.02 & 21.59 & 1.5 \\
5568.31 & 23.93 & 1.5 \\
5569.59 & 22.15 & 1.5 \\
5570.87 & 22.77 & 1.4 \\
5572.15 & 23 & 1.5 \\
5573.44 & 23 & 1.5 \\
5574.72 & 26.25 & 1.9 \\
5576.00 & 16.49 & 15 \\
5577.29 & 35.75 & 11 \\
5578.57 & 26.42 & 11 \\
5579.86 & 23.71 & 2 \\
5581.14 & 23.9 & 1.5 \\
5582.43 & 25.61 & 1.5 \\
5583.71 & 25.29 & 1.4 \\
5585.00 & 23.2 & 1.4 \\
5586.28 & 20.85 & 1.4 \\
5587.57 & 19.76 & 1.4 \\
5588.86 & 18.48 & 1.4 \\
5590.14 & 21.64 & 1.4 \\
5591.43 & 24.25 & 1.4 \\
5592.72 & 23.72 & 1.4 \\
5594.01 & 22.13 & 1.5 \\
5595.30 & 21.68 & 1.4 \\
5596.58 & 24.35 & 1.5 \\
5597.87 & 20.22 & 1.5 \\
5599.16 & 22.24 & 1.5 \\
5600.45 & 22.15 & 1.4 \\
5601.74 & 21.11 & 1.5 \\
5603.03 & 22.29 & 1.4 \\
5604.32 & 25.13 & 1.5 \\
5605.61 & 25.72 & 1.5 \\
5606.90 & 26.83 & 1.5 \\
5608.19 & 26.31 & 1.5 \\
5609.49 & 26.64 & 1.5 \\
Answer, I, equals -0.07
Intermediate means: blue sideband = 23.7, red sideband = 22.6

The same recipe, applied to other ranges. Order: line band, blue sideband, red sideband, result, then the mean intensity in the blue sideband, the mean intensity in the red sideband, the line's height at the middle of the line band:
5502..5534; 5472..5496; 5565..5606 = 0.01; 23.7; 23.1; 23.5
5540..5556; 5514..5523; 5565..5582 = -0.06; 24.3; 23.8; 24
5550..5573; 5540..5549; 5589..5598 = 0.01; 25.4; 22.5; 24.4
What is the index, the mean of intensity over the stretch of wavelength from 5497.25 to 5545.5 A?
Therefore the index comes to 23.6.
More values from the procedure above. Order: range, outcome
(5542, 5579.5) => 24.8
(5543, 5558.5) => 25.7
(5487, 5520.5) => 22.9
